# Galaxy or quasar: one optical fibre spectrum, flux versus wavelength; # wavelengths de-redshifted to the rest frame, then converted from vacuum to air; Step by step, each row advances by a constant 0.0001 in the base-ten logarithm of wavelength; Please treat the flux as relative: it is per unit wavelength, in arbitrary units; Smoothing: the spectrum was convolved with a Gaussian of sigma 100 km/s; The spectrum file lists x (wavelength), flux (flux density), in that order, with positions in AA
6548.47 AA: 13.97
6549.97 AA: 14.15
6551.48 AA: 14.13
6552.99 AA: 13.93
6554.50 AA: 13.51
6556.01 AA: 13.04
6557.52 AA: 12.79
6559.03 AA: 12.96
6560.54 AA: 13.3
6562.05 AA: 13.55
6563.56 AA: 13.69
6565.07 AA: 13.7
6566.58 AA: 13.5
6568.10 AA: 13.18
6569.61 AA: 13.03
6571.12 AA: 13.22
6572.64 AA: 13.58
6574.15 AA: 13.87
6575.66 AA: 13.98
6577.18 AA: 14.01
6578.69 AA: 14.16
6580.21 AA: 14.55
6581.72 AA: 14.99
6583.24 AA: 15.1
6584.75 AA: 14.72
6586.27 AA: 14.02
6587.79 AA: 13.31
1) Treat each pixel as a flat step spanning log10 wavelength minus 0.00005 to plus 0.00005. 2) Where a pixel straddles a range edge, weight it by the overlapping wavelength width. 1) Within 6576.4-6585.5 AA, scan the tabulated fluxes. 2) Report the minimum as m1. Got 14.01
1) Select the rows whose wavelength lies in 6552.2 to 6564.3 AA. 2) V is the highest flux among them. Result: 13.93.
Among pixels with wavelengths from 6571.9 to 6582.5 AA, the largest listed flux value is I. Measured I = 14.99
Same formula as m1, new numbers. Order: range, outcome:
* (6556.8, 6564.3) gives 12.79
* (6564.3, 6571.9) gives 13.03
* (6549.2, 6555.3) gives 13.51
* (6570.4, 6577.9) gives 13.22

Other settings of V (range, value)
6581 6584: 15.1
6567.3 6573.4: 13.58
